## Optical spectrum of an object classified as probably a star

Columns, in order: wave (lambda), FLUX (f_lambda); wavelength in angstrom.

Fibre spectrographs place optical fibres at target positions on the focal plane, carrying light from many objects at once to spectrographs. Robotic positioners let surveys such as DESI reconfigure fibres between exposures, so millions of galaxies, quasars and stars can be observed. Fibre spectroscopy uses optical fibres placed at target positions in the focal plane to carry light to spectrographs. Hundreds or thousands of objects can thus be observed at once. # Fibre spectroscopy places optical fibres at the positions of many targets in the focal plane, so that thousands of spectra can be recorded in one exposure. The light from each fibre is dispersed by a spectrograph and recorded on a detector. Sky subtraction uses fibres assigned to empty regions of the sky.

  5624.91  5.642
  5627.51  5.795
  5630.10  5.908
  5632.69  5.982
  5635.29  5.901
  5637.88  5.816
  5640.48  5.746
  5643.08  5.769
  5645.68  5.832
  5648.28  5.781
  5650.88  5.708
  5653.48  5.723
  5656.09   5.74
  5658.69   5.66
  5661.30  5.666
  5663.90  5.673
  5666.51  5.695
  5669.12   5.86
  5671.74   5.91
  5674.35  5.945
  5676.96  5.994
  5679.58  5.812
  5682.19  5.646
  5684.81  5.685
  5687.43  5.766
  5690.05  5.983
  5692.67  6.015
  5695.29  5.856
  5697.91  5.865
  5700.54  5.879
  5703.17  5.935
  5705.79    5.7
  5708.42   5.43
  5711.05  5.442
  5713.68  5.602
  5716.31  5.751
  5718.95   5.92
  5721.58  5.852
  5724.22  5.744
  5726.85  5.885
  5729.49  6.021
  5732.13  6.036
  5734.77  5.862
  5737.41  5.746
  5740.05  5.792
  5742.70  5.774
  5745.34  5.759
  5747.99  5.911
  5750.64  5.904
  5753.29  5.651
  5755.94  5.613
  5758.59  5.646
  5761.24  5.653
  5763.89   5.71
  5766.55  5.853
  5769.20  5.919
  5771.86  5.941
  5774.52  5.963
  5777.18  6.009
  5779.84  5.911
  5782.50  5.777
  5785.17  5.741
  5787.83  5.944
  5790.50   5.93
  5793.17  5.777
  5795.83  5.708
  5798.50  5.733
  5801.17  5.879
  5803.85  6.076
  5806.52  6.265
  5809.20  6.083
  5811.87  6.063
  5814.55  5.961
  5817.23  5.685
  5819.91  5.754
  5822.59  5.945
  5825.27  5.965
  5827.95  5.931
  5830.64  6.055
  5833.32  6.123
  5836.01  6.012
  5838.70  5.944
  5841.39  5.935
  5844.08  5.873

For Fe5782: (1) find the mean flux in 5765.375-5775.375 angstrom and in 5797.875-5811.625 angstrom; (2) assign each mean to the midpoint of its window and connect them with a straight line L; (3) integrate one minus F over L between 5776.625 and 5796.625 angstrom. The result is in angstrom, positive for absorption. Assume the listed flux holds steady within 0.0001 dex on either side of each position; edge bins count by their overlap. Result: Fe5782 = 0.4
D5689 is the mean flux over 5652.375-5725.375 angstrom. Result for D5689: 5.78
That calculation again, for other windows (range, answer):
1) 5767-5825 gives 5.91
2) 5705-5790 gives 5.8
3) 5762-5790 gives 5.87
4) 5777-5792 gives 5.87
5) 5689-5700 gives 5.93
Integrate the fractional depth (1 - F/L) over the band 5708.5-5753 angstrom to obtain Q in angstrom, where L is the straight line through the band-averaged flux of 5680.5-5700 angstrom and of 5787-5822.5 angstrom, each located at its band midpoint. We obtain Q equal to 0.5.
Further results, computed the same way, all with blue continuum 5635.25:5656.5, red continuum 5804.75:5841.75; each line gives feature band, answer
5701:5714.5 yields 0.5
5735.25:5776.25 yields 0.8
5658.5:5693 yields 0.0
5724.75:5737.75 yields -0.1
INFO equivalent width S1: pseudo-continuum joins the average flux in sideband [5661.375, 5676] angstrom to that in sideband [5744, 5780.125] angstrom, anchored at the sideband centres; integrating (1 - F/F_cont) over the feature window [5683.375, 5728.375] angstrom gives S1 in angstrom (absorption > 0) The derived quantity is 0.2 angstrom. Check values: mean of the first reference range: 5.81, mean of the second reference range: 5.82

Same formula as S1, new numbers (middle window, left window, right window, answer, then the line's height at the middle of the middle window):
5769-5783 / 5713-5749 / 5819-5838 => -0.1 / 5.9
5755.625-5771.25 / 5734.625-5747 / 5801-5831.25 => 0.2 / 5.84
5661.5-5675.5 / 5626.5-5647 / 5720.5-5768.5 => 0.1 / 5.83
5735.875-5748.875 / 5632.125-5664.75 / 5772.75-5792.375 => 0.1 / 5.85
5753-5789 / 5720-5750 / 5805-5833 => 0.6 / 5.91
